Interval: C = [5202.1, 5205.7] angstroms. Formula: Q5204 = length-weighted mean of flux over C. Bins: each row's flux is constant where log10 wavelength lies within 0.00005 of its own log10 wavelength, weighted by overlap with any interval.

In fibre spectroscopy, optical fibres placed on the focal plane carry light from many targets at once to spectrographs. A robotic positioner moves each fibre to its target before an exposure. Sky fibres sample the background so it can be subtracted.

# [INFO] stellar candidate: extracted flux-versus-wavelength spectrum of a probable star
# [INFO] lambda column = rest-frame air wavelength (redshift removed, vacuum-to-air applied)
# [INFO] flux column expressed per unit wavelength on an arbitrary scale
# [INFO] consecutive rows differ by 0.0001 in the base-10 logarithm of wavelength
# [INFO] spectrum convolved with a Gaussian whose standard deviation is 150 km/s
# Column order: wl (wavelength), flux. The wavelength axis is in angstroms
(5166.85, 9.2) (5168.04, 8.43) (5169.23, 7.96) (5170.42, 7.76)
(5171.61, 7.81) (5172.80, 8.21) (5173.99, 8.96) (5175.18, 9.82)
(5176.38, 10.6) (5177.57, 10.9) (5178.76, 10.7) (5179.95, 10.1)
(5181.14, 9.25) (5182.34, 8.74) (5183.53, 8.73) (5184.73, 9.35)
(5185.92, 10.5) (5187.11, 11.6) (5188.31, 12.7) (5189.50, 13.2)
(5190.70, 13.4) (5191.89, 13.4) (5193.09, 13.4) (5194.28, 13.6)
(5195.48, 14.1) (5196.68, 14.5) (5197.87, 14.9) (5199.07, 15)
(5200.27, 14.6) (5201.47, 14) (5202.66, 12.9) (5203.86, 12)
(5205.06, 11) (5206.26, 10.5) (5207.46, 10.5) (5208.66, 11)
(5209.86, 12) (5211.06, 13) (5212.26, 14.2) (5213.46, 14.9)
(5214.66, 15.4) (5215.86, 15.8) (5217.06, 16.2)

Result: 11.9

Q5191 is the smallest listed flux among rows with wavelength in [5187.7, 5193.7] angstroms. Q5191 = 12.7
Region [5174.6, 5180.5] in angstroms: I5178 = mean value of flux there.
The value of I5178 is 10.4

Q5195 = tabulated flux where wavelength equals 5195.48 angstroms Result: 14.1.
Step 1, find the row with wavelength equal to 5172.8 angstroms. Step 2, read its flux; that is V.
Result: 8.21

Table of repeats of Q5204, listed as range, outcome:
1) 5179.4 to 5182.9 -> 9.35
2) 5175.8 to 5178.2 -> 10.8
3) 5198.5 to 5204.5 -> 13.7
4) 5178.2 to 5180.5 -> 10.4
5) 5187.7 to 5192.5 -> 13.2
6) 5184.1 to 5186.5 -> 9.9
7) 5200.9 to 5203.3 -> 13.5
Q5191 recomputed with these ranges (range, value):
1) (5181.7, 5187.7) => 8.73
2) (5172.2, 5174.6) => 8.21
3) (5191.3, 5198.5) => 13.4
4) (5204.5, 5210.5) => 10.5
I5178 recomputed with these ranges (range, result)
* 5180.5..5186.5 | 9.31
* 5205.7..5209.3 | 10.7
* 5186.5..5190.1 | 12.5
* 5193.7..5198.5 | 14.3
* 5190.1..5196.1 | 13.6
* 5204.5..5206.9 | 10.7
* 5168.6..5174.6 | 8.15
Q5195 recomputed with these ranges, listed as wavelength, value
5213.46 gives 14.9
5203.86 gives 12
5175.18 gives 9.82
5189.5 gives 13.2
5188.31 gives 12.7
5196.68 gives 14.5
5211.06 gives 13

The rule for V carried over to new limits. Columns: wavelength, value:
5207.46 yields 10.5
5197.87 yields 14.9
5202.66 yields 12.9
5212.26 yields 14.2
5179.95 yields 10.1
